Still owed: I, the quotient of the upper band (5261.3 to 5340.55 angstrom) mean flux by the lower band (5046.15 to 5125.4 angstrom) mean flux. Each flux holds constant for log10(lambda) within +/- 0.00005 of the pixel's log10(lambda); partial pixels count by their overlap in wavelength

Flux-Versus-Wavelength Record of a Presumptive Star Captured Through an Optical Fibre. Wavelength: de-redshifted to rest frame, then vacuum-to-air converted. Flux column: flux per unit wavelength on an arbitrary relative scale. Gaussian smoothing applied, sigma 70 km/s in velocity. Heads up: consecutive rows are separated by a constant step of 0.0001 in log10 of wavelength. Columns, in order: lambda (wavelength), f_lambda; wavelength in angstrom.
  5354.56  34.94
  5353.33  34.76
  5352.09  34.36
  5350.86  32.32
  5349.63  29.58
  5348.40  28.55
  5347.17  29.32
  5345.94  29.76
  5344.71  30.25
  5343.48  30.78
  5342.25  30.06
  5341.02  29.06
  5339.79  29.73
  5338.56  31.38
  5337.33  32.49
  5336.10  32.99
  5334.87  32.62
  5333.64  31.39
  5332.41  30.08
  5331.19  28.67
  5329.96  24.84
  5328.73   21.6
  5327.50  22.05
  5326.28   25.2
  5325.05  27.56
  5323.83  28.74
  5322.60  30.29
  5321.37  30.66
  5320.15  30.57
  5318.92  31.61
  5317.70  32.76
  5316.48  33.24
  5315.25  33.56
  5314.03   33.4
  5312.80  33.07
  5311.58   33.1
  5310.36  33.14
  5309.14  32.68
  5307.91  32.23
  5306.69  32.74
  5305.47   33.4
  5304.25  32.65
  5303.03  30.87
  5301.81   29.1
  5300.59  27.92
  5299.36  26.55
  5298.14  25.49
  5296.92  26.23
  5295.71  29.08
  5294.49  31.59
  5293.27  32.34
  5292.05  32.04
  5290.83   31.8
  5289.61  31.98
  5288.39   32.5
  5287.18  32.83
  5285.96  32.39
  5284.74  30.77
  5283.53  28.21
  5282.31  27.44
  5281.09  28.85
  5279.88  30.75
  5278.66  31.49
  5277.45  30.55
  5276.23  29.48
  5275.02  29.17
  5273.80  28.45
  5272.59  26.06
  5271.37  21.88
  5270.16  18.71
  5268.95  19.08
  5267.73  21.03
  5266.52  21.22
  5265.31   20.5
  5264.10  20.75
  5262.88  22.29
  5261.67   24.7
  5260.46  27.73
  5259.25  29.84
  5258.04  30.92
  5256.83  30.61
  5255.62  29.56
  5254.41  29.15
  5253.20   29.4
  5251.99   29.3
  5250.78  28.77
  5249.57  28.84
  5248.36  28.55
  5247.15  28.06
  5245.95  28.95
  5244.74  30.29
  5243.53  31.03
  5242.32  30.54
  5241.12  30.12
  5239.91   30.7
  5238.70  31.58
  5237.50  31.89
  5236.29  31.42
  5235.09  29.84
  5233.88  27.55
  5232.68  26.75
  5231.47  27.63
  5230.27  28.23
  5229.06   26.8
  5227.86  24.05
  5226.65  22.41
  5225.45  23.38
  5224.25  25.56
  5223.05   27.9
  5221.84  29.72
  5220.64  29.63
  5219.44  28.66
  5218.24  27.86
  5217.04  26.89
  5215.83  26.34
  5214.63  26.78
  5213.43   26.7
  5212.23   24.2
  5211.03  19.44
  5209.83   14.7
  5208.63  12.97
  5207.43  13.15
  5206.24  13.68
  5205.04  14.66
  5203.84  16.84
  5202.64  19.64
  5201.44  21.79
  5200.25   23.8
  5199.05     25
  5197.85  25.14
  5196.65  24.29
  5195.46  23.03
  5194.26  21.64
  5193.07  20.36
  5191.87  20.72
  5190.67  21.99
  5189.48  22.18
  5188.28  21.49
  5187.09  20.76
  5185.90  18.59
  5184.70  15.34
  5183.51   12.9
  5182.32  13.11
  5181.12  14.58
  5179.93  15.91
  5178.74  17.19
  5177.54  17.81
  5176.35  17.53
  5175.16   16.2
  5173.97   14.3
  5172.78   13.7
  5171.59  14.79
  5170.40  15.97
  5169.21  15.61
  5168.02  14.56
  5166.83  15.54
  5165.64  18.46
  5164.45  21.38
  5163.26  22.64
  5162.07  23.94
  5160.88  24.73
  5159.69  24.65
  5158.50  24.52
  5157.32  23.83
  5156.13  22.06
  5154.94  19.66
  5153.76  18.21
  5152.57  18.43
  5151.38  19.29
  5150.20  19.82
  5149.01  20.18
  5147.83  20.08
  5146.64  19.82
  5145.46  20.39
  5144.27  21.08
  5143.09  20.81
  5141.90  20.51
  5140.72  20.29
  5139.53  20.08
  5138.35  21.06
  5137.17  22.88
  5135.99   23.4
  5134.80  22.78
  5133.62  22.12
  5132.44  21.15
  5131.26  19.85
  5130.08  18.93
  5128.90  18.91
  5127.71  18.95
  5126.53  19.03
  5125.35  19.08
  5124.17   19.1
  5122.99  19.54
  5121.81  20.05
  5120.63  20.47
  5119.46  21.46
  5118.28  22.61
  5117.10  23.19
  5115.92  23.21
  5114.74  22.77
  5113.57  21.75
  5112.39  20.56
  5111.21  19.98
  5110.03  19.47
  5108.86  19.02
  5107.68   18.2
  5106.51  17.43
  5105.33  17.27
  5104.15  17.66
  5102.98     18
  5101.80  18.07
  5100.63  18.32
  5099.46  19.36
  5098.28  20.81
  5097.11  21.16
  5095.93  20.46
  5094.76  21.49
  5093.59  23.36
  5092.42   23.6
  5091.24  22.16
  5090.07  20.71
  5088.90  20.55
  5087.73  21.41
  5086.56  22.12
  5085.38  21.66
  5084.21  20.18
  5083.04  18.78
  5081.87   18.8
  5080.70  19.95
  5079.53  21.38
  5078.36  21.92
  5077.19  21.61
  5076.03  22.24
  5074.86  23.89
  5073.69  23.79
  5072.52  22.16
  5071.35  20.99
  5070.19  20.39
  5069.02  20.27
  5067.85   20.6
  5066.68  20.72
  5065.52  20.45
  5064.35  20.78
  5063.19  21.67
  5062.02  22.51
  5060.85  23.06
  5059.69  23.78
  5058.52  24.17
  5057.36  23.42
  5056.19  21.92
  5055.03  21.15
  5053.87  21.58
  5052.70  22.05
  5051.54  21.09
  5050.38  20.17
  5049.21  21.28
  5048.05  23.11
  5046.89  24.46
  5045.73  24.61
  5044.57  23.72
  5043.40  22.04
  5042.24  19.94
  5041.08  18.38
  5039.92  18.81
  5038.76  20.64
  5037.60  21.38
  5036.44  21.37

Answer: 1.38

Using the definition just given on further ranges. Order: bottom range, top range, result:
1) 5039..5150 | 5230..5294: 1.36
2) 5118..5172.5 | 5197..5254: 1.27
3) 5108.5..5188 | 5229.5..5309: 1.47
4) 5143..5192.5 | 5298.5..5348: 1.60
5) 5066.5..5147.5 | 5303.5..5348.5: 1.47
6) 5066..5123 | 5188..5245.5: 1.19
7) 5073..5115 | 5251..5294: 1.36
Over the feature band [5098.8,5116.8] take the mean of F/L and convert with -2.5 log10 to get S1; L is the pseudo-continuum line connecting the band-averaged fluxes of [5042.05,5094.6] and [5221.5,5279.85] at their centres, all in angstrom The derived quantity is 0.18 mag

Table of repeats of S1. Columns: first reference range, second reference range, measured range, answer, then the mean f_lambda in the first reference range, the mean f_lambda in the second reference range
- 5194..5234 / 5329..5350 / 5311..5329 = -0.04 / 23.4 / 30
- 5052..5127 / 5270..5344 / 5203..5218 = 0.29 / 20.9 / 29.9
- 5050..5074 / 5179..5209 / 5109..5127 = -0.01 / 21.7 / 19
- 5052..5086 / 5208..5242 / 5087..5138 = 0.12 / 21.6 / 26.4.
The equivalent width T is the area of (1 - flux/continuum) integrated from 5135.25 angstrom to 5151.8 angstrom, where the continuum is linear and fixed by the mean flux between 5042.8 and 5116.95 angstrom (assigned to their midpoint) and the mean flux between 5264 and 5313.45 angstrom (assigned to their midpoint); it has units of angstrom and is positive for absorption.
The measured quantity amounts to 2.0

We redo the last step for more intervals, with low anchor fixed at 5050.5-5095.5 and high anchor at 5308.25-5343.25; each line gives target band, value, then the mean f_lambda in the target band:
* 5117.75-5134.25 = 2.4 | 20.1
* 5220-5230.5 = 0.2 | 26.3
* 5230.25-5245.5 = -1.5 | 29.9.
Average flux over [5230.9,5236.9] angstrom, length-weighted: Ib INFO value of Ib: 28.6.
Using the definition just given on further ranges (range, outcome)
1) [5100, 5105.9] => 17.9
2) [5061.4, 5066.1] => 21.3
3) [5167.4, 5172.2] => 15.2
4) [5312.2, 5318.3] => 33.2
